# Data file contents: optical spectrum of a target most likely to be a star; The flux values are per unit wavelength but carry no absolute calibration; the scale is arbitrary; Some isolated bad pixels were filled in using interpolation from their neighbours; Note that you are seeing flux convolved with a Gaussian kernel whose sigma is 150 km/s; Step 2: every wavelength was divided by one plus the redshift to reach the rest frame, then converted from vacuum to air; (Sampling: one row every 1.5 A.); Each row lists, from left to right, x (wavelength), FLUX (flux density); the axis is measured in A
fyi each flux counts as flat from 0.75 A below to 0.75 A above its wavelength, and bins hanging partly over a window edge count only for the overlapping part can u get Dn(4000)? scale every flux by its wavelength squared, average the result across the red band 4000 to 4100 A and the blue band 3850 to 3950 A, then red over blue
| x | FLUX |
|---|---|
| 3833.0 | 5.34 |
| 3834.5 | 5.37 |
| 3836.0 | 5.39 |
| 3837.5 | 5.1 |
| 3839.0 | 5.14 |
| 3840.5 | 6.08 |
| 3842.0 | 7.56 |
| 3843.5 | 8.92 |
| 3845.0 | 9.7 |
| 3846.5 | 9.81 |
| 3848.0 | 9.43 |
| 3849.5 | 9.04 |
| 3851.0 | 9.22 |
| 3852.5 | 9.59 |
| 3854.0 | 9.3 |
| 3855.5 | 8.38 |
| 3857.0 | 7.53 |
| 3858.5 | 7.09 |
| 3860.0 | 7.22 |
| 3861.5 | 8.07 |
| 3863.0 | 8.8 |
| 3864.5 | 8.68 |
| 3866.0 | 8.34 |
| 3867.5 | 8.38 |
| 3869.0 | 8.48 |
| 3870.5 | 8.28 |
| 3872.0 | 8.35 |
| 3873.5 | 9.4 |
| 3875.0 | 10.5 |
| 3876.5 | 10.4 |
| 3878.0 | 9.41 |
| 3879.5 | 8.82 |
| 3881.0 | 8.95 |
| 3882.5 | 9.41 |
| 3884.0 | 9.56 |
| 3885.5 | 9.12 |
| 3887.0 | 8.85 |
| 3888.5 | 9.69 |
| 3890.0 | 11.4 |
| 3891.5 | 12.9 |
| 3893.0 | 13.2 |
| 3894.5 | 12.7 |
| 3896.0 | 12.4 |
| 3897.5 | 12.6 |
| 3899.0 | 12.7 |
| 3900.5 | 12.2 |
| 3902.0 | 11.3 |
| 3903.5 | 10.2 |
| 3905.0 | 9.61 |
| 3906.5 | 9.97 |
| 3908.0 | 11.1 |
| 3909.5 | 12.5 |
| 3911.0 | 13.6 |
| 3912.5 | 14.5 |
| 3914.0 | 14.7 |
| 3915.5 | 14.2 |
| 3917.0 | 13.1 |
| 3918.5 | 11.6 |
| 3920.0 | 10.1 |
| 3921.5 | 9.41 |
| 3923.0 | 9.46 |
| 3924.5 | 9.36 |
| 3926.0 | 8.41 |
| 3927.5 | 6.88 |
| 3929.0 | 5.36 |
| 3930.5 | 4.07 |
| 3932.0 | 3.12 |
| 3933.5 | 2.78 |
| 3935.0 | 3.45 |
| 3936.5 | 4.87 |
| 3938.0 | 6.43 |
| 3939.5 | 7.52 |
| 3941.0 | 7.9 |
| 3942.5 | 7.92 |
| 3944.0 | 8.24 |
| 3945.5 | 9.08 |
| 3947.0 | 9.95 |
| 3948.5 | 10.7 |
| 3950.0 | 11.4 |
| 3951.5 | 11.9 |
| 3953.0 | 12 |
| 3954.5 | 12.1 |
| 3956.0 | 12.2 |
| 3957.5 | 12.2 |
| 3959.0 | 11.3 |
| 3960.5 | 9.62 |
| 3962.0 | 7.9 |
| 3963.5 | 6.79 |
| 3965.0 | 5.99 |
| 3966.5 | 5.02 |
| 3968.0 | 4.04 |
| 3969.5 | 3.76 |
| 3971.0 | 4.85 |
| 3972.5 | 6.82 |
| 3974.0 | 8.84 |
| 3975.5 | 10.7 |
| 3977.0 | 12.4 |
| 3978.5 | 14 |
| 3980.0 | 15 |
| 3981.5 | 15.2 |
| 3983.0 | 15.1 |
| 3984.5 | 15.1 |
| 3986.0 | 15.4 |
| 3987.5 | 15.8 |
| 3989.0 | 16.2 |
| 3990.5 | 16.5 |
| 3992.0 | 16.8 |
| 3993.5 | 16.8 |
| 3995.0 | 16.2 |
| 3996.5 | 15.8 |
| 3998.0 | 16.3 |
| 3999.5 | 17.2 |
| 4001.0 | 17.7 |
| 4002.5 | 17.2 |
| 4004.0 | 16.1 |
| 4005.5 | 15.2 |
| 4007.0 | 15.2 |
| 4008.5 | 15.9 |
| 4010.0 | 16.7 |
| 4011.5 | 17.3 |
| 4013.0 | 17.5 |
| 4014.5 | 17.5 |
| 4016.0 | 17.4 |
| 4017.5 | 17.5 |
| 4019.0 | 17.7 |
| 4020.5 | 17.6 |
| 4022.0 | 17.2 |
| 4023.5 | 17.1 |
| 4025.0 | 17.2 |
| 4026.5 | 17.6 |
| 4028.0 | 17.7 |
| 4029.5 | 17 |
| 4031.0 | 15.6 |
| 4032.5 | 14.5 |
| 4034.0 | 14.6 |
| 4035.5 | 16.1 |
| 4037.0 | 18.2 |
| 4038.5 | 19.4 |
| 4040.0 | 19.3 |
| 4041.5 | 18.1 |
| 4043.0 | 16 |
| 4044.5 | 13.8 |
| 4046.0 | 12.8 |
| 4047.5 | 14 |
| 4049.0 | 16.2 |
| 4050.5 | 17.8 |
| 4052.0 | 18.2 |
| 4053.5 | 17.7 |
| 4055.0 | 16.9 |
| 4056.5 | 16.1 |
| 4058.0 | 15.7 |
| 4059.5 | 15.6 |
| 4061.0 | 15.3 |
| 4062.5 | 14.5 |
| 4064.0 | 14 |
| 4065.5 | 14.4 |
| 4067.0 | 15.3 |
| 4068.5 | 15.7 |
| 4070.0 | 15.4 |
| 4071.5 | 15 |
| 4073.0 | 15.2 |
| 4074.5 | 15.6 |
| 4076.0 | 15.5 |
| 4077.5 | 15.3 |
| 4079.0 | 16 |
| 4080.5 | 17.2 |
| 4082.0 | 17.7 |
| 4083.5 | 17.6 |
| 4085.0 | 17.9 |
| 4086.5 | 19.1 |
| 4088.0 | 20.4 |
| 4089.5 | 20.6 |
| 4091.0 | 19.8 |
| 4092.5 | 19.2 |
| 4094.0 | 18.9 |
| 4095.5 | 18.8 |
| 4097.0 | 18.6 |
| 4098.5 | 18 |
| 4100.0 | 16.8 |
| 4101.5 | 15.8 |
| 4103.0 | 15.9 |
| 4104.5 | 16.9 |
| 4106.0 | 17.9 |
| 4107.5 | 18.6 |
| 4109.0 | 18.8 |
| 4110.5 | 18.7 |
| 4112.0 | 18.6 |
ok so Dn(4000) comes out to 1.92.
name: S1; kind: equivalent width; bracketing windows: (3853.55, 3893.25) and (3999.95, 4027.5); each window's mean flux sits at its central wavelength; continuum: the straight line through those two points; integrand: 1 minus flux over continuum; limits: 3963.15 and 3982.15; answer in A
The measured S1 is 7.8 A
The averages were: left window 9.15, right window 17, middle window 8.73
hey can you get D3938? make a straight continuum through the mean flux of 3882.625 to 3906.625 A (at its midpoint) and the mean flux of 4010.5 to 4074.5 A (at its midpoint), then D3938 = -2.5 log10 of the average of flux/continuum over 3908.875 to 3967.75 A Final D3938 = 0.35 mag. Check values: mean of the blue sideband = 11.1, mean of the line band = 9.12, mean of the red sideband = 16.4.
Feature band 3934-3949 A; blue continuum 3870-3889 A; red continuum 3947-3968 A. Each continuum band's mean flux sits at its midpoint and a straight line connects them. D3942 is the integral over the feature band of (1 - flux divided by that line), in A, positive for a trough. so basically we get 3.4 A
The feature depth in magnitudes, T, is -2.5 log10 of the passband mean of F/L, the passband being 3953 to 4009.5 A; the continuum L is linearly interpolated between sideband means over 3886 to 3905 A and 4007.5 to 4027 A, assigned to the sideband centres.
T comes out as 0.23 mag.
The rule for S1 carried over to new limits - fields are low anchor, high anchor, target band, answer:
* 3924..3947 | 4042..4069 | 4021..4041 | -4.9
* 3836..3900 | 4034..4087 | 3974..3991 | -1.3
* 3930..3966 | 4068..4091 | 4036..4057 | -2.7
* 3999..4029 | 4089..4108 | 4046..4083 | 3.9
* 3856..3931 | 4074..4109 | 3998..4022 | -3.8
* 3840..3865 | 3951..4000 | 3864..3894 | -1.2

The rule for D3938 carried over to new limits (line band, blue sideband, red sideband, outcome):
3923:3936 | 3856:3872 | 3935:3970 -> 0.44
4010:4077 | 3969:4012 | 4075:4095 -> 0.00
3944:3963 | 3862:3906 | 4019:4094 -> 0.19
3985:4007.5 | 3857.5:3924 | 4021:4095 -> -0.14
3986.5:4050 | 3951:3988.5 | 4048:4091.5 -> -0.23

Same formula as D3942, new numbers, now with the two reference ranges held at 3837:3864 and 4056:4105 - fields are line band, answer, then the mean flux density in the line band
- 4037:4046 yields -1.0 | 17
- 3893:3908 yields -2.4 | 11.6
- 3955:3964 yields 1.5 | 10.1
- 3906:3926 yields -2.1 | 11.7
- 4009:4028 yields -3.8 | 17.4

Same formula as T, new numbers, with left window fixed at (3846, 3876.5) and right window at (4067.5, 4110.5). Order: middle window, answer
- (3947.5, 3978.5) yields 0.34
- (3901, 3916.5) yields -0.15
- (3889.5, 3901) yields -0.24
